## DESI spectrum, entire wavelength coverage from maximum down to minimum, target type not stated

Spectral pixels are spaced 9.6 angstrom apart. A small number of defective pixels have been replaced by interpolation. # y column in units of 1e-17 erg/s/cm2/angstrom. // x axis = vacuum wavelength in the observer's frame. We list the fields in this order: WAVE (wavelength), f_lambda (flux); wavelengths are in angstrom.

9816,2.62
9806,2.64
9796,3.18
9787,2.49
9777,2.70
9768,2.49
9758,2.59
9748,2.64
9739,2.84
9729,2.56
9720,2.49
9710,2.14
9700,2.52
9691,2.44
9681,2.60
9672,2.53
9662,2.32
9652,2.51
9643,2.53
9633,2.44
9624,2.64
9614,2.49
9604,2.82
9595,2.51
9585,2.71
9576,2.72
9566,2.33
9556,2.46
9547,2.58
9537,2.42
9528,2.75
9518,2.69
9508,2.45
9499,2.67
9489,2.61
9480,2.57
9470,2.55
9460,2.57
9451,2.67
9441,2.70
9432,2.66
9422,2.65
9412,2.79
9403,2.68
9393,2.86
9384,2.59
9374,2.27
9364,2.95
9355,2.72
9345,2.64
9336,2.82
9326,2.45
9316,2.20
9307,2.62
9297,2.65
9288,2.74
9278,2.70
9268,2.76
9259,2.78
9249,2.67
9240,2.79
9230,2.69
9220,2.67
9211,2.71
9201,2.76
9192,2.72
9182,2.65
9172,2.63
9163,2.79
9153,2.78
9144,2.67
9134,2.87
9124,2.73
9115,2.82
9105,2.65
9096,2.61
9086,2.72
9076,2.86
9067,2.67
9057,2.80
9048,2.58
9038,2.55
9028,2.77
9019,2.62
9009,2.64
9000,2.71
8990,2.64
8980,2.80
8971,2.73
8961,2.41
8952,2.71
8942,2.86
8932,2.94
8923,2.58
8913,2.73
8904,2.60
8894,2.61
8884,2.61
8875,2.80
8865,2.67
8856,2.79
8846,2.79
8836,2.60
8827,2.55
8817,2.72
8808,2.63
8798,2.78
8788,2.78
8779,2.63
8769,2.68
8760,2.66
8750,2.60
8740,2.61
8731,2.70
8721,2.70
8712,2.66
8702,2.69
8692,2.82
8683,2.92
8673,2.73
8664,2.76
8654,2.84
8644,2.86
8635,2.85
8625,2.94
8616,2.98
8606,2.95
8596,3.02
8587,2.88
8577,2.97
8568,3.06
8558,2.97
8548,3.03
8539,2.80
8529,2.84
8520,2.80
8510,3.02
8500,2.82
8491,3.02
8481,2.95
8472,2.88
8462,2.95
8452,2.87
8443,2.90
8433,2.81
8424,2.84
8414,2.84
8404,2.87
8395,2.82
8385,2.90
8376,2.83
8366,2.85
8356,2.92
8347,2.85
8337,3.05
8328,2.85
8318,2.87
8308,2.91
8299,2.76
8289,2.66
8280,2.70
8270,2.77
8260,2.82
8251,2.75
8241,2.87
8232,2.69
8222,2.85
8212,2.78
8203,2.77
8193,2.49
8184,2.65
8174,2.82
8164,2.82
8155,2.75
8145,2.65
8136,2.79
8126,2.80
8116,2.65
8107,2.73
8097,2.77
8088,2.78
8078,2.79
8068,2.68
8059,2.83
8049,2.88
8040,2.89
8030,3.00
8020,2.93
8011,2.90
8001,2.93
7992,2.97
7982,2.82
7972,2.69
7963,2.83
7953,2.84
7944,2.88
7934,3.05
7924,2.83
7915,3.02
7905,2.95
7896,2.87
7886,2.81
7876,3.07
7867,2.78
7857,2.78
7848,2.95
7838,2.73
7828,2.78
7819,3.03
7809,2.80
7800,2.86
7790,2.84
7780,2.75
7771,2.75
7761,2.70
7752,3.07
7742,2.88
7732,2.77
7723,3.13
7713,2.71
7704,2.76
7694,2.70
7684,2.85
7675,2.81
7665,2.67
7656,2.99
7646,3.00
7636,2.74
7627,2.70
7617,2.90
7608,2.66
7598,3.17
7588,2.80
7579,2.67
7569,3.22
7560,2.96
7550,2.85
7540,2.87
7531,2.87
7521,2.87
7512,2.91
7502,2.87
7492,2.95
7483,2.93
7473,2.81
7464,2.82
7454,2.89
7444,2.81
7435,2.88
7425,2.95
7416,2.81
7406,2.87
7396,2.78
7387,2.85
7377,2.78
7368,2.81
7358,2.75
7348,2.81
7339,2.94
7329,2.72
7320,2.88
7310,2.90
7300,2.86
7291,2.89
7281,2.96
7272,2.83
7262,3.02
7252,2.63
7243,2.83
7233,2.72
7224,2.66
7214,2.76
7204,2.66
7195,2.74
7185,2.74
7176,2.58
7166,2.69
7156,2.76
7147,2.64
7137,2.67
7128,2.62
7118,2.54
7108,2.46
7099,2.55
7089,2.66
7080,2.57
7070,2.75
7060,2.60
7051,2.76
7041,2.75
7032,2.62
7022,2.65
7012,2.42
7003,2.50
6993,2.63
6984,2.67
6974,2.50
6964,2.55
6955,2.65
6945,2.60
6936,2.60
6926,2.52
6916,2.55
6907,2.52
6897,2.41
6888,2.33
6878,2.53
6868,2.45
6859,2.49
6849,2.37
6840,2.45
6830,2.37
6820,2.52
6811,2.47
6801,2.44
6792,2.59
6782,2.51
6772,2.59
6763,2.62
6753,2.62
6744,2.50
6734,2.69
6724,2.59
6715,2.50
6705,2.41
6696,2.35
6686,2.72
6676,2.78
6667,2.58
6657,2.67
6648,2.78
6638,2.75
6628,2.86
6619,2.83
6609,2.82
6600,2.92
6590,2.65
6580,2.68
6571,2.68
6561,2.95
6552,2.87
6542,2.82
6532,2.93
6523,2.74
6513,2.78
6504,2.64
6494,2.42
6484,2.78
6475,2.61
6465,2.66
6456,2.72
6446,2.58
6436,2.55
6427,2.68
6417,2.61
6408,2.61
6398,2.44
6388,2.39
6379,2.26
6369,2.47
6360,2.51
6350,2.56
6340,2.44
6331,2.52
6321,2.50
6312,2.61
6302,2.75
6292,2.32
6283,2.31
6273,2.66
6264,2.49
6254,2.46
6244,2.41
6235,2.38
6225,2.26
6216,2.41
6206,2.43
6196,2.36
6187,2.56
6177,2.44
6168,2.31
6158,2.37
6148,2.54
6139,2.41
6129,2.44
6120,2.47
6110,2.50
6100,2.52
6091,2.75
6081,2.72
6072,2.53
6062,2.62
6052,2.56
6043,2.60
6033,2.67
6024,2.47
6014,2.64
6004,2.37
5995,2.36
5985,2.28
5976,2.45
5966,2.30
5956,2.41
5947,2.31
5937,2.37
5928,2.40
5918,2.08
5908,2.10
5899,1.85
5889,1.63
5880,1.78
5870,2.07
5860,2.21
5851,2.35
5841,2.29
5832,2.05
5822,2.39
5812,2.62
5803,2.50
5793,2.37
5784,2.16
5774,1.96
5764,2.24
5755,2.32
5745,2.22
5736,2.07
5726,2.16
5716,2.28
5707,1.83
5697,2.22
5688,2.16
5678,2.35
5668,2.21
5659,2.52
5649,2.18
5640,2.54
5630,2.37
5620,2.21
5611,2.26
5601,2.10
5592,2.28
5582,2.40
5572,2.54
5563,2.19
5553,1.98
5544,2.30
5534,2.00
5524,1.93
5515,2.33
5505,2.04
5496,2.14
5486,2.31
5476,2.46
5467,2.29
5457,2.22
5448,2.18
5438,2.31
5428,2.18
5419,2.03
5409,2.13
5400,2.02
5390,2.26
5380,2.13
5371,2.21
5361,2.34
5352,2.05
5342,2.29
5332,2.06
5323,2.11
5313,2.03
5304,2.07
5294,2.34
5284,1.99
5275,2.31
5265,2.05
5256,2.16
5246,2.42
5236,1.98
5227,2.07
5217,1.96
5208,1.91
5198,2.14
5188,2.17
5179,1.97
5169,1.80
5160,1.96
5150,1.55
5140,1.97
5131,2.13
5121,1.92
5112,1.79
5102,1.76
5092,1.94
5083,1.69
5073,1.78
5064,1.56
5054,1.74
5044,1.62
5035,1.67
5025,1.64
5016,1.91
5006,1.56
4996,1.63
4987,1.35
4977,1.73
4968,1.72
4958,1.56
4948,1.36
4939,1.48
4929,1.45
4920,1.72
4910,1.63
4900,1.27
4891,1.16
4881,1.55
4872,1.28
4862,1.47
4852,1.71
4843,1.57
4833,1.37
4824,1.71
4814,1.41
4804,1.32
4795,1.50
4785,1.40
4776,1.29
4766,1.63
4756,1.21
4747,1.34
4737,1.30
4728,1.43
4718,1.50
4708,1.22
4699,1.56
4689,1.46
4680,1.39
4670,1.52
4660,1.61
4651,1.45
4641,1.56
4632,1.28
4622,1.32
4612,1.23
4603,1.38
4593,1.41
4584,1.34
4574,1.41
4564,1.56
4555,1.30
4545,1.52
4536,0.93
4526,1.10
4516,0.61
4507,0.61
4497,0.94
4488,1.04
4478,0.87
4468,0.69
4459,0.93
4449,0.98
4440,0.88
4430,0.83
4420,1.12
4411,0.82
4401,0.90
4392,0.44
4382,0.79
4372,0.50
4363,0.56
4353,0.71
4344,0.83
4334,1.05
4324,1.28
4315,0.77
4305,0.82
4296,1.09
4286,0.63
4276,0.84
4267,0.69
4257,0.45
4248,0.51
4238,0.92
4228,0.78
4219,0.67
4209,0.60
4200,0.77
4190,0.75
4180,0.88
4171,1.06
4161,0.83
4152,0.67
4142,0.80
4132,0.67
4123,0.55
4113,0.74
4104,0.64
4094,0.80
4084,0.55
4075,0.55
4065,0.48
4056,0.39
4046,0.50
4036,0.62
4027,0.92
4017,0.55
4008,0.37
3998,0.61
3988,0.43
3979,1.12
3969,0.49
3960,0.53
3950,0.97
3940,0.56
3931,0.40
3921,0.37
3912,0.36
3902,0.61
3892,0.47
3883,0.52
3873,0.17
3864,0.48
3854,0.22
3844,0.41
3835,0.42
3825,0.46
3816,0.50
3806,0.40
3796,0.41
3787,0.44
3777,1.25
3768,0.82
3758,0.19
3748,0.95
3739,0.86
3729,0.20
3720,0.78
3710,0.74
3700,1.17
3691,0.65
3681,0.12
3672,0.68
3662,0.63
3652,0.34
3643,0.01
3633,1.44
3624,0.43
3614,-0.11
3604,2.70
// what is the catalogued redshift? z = 0.14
